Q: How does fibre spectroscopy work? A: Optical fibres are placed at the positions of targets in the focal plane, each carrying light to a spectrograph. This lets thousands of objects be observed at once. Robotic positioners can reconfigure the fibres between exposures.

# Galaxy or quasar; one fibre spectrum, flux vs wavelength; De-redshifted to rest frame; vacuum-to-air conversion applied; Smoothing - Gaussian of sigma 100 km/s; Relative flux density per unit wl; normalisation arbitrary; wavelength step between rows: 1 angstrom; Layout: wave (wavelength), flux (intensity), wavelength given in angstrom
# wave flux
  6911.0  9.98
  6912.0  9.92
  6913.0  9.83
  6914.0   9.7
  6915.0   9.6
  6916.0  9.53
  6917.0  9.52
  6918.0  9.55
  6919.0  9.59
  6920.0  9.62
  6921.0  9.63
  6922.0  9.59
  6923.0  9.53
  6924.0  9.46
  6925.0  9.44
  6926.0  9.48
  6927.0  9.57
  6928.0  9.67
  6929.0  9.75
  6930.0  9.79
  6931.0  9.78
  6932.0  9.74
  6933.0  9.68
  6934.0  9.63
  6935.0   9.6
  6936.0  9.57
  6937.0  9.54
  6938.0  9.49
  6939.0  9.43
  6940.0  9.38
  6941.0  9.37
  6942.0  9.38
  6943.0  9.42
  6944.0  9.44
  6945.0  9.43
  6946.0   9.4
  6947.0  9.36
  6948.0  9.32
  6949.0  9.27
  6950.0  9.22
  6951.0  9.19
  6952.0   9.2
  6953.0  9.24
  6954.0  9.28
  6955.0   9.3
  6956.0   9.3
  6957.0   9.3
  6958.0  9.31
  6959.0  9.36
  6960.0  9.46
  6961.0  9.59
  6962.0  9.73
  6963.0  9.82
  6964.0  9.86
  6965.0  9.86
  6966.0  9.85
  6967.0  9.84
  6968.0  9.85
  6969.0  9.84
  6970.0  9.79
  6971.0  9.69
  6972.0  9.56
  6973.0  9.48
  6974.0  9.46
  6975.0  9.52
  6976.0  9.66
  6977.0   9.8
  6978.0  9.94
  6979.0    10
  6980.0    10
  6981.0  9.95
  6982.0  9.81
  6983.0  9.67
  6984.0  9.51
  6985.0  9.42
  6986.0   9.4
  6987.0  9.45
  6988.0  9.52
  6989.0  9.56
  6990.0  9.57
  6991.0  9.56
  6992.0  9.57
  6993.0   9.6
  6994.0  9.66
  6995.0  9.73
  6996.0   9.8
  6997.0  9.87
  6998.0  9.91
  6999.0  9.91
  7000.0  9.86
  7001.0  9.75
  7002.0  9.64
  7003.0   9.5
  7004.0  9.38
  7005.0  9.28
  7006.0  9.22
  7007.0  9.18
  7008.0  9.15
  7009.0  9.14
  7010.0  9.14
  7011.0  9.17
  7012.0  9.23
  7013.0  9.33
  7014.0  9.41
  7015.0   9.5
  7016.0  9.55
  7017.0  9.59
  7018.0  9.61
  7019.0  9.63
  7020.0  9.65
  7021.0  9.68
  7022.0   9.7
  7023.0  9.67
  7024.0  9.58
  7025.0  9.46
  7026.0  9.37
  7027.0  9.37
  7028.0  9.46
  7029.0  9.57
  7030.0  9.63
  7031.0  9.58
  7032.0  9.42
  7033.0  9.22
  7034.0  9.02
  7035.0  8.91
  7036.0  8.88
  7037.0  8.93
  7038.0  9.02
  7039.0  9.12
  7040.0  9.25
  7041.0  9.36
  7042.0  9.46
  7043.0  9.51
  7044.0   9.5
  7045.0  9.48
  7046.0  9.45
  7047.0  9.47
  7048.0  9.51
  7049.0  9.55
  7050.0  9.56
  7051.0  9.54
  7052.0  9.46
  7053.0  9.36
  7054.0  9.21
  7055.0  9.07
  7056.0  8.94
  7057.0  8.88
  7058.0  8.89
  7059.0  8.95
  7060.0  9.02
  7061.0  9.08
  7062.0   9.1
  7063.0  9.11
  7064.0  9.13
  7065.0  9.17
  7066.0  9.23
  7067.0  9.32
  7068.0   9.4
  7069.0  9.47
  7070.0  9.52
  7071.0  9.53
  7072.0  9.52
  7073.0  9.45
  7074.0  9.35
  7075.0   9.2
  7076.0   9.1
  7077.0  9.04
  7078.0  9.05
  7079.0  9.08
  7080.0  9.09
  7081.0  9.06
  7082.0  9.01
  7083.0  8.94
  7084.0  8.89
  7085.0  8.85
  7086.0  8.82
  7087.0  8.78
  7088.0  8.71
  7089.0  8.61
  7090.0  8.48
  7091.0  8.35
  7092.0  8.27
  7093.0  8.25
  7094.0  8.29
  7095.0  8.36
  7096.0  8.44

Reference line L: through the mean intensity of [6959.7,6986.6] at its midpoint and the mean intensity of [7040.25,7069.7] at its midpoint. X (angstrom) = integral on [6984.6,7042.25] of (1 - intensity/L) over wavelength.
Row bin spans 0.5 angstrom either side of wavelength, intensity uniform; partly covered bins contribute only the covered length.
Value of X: 0.33 angstrom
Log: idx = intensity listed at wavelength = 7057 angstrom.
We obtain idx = 8.88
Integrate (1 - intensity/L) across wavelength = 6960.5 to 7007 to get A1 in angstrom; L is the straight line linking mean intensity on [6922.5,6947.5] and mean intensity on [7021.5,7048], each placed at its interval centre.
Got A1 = -1.1 angstrom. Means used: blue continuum 9.53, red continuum 9.36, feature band 9.67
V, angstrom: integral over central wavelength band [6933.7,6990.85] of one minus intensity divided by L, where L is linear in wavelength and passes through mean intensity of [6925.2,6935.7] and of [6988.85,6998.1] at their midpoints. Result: 0.7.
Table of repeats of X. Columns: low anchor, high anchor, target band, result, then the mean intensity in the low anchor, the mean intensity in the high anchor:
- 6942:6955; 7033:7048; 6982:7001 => -0.75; 9.32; 9.25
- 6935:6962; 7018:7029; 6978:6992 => -0.28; 9.38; 9.56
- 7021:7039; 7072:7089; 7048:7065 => -0.02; 9.34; 9.03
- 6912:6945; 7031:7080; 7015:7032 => -0.42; 9.58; 9.25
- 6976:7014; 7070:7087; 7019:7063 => 0.02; 9.57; 9.13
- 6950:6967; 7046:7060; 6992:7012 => -0.29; 9.48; 9.26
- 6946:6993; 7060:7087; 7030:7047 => 0.05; 9.57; 9.16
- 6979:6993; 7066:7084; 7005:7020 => 0.25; 9.63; 9.23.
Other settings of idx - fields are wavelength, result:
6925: 9.44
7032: 9.42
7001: 9.75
